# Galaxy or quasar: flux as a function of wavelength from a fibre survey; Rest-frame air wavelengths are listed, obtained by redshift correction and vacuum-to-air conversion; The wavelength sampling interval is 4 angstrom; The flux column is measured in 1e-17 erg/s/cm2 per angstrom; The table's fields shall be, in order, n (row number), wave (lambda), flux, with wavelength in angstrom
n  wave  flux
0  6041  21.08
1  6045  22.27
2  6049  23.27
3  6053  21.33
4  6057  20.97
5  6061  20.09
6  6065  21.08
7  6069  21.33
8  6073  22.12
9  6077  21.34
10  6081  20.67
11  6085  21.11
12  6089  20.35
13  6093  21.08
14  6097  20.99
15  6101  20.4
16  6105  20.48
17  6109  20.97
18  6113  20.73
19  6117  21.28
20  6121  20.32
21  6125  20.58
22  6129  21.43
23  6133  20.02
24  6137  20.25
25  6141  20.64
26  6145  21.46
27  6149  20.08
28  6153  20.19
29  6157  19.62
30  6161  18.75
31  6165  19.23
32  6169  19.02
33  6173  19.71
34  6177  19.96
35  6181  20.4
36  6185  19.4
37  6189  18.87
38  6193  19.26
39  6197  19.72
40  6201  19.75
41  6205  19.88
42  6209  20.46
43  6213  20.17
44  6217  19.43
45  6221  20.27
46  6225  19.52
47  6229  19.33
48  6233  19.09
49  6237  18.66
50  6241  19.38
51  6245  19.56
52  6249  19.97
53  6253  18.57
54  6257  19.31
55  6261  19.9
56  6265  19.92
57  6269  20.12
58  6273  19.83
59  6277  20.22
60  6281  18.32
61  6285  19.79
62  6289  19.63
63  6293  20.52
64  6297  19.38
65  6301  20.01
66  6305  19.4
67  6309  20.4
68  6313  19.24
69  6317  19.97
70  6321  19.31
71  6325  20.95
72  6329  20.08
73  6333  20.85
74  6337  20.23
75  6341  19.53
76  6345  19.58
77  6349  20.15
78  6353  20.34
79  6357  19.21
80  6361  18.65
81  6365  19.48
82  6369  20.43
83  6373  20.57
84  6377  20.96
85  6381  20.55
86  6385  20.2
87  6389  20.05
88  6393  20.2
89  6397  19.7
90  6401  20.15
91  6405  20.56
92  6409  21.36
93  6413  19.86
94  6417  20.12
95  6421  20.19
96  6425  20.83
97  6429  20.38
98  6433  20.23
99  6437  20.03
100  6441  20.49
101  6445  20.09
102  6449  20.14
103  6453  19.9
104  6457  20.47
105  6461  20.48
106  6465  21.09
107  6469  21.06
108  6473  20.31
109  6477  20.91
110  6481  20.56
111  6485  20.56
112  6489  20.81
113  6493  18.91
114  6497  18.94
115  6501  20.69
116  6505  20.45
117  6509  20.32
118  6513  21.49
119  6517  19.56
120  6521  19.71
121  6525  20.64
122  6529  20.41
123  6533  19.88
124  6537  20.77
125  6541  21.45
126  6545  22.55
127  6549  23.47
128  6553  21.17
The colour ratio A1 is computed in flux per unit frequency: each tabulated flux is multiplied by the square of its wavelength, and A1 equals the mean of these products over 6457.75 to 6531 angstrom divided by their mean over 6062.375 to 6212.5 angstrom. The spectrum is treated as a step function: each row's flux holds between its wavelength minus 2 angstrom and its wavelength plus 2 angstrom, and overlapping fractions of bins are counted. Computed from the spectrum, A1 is 1.12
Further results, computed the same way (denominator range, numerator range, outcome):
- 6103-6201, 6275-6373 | 1.04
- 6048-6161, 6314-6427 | 1.05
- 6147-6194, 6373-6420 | 1.12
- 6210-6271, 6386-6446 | 1.10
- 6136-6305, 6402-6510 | 1.11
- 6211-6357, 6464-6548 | 1.12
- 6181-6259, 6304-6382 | 1.06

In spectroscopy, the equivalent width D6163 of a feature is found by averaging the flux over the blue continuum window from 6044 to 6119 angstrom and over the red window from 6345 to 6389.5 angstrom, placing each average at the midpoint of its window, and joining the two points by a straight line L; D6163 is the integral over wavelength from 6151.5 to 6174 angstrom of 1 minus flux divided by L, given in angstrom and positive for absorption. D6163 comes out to 1.5 angstrom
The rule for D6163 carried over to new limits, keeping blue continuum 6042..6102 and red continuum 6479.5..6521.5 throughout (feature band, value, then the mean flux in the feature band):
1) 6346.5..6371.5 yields 0.99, 19.7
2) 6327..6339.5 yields 0.15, 20.4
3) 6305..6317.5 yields 0.53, 19.8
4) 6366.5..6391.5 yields 0.07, 20.4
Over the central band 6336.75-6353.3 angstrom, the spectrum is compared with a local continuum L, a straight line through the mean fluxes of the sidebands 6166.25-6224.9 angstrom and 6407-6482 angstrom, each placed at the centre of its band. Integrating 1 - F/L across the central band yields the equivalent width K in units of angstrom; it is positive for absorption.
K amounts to 0.21 angstrom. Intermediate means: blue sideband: 19.7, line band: 19.9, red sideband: 20.4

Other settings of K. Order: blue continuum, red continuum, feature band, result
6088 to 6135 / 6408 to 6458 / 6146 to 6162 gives 0.7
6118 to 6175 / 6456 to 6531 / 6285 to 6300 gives 0.3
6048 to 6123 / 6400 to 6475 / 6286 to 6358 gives 2.3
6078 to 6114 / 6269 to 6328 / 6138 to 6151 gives -0.1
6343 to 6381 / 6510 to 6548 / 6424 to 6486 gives -0.1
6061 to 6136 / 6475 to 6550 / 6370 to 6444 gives 1.1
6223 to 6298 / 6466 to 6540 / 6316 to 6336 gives -0.5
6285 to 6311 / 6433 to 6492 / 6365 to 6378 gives -0.2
